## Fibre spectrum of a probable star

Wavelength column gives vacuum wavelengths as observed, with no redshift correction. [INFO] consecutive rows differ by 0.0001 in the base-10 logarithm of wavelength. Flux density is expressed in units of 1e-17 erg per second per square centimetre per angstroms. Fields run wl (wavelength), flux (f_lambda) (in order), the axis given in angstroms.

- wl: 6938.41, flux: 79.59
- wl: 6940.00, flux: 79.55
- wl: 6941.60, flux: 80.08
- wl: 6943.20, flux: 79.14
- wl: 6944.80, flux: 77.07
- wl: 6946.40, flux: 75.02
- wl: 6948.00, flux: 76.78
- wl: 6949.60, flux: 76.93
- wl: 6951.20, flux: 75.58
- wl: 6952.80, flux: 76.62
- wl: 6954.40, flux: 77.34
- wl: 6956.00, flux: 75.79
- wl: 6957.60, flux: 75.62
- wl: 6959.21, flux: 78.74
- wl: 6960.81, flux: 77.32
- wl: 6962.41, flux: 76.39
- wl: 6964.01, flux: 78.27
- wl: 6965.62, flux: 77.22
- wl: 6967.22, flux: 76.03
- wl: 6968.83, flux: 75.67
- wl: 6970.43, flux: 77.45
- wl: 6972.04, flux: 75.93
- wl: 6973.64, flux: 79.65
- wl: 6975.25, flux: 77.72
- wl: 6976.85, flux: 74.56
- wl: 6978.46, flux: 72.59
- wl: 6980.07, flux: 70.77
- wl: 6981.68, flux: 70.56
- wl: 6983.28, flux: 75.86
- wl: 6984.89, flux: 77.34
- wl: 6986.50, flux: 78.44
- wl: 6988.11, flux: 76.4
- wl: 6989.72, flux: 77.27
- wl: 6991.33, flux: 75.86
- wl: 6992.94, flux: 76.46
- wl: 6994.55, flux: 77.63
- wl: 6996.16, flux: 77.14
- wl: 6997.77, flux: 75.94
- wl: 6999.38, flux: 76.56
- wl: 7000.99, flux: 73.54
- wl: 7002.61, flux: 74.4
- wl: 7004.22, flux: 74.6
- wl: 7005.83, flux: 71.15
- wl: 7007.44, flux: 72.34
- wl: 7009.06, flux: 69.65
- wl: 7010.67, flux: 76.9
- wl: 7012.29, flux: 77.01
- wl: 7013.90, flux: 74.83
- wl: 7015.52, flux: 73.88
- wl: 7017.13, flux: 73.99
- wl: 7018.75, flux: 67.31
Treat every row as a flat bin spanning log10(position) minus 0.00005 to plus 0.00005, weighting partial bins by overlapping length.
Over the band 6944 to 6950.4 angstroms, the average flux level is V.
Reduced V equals 76.4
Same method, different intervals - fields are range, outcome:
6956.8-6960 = 77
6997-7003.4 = 75.1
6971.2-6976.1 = 77.8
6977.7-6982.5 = 71.4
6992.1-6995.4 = 77.1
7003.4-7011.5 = 73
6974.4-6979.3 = 74.9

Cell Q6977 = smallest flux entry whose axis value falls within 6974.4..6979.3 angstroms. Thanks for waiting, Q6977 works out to 72.59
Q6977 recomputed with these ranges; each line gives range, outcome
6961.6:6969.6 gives 75.67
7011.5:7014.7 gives 74.83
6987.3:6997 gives 75.86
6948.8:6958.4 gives 75.58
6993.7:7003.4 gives 73.54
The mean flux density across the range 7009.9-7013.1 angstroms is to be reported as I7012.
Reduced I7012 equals 76.9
